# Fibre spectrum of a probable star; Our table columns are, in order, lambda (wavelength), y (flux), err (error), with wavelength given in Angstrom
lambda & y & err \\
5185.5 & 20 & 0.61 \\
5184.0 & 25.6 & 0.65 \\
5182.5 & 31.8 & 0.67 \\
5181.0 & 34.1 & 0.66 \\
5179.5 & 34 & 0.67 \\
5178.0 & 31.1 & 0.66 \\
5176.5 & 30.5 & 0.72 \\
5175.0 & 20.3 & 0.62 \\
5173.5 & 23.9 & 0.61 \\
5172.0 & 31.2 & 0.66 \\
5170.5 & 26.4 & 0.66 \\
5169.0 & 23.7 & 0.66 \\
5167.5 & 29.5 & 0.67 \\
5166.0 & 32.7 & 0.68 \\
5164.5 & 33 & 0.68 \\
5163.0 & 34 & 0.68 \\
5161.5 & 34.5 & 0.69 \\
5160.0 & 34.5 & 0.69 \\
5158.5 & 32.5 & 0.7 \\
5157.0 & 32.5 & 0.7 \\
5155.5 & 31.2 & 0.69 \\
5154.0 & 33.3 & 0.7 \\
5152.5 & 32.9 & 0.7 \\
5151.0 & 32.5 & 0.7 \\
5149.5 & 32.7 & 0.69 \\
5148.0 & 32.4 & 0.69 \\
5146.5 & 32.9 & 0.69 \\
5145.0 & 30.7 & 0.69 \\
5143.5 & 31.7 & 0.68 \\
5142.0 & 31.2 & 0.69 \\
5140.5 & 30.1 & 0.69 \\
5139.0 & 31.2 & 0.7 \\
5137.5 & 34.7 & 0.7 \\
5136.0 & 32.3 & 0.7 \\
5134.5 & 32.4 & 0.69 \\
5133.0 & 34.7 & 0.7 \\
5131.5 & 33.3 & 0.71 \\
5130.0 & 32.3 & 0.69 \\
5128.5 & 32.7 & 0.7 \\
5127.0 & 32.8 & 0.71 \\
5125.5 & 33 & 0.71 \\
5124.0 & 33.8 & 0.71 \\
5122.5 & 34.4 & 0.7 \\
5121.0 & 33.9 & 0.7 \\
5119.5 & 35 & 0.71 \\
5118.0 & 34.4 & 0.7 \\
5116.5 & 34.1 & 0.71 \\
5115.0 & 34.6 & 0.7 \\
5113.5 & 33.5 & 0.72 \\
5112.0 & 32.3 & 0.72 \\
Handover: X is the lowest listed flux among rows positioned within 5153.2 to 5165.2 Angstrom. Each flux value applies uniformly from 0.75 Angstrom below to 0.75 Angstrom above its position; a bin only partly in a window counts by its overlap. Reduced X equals 31.2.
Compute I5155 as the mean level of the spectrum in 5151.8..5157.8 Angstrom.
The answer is 32.5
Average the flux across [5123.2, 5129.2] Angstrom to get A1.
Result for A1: 33.1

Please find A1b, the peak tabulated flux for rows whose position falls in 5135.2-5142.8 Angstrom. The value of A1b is 34.7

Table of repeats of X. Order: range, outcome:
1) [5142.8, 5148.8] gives 30.7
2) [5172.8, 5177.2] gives 20.3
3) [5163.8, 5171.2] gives 23.7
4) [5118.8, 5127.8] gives 32.8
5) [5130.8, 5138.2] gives 32.3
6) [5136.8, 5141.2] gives 30.1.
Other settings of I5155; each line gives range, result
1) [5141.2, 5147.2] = 31.6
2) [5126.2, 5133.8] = 33.2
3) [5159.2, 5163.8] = 34.3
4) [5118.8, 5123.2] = 34.4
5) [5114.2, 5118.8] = 34.4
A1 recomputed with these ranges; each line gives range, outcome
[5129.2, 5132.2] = 32.8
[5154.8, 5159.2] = 32.1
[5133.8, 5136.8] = 32.4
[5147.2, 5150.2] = 32.6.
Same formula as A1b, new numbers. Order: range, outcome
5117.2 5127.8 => 35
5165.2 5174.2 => 32.7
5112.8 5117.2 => 34.6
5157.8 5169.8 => 34.5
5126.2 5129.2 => 32.8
